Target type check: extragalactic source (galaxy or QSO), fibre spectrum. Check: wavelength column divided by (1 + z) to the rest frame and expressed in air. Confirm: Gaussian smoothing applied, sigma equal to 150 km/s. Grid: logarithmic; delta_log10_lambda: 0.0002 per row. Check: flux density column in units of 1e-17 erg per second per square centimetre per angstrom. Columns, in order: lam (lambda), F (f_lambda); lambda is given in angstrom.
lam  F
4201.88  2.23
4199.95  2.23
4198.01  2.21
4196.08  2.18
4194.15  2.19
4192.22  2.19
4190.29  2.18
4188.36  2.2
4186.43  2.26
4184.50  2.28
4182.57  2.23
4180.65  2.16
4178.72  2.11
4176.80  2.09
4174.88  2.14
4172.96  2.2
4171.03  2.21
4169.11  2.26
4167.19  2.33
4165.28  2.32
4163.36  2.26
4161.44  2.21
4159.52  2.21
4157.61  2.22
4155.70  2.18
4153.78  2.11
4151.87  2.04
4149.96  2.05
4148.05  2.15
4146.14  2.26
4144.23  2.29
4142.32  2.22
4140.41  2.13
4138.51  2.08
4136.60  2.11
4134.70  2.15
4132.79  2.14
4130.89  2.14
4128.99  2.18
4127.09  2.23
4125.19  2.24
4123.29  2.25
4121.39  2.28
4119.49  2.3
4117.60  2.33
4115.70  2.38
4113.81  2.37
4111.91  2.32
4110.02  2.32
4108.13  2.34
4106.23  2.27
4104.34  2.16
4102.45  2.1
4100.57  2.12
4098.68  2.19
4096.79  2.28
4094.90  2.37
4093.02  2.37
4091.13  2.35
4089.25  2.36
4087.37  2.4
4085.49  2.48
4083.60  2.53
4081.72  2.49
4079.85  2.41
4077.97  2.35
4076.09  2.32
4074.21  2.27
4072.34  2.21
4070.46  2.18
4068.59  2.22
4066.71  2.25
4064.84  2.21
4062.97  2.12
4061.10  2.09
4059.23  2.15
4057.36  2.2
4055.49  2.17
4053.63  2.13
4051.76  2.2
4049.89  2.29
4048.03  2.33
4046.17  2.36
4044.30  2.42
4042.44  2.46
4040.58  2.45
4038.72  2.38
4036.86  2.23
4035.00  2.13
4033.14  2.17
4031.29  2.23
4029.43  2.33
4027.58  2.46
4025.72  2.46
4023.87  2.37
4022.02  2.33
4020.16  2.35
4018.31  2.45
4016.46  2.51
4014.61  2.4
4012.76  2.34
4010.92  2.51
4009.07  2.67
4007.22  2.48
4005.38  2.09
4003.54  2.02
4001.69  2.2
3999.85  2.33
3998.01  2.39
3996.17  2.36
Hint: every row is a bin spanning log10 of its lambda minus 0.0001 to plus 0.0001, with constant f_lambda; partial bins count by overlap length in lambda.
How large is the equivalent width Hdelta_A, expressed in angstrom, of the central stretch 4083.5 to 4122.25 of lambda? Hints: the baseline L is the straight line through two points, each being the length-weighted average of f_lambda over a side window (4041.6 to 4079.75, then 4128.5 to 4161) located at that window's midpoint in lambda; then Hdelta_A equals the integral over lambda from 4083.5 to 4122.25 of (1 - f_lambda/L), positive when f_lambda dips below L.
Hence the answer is -1.9 angstrom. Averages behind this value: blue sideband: 2.25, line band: 2.31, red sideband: 2.16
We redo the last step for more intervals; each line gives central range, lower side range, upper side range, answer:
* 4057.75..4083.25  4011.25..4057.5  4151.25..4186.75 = 0.43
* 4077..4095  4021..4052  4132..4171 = -1.14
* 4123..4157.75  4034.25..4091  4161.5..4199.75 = 1.17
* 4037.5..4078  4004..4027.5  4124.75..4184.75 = 1.39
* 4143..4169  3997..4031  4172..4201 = 0.20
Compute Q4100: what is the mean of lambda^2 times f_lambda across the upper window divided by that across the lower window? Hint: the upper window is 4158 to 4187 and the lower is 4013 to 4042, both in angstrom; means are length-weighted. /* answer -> 1.01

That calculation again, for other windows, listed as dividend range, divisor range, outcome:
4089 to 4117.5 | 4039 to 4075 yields 1.04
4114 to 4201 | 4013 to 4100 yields 1.00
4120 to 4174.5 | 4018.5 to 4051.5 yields 0.99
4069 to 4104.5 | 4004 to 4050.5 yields 1.01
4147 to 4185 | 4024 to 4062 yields 1.02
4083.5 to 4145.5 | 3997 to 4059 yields 1.01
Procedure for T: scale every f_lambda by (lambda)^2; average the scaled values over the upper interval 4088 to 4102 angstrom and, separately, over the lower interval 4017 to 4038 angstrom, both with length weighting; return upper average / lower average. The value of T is 1.02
